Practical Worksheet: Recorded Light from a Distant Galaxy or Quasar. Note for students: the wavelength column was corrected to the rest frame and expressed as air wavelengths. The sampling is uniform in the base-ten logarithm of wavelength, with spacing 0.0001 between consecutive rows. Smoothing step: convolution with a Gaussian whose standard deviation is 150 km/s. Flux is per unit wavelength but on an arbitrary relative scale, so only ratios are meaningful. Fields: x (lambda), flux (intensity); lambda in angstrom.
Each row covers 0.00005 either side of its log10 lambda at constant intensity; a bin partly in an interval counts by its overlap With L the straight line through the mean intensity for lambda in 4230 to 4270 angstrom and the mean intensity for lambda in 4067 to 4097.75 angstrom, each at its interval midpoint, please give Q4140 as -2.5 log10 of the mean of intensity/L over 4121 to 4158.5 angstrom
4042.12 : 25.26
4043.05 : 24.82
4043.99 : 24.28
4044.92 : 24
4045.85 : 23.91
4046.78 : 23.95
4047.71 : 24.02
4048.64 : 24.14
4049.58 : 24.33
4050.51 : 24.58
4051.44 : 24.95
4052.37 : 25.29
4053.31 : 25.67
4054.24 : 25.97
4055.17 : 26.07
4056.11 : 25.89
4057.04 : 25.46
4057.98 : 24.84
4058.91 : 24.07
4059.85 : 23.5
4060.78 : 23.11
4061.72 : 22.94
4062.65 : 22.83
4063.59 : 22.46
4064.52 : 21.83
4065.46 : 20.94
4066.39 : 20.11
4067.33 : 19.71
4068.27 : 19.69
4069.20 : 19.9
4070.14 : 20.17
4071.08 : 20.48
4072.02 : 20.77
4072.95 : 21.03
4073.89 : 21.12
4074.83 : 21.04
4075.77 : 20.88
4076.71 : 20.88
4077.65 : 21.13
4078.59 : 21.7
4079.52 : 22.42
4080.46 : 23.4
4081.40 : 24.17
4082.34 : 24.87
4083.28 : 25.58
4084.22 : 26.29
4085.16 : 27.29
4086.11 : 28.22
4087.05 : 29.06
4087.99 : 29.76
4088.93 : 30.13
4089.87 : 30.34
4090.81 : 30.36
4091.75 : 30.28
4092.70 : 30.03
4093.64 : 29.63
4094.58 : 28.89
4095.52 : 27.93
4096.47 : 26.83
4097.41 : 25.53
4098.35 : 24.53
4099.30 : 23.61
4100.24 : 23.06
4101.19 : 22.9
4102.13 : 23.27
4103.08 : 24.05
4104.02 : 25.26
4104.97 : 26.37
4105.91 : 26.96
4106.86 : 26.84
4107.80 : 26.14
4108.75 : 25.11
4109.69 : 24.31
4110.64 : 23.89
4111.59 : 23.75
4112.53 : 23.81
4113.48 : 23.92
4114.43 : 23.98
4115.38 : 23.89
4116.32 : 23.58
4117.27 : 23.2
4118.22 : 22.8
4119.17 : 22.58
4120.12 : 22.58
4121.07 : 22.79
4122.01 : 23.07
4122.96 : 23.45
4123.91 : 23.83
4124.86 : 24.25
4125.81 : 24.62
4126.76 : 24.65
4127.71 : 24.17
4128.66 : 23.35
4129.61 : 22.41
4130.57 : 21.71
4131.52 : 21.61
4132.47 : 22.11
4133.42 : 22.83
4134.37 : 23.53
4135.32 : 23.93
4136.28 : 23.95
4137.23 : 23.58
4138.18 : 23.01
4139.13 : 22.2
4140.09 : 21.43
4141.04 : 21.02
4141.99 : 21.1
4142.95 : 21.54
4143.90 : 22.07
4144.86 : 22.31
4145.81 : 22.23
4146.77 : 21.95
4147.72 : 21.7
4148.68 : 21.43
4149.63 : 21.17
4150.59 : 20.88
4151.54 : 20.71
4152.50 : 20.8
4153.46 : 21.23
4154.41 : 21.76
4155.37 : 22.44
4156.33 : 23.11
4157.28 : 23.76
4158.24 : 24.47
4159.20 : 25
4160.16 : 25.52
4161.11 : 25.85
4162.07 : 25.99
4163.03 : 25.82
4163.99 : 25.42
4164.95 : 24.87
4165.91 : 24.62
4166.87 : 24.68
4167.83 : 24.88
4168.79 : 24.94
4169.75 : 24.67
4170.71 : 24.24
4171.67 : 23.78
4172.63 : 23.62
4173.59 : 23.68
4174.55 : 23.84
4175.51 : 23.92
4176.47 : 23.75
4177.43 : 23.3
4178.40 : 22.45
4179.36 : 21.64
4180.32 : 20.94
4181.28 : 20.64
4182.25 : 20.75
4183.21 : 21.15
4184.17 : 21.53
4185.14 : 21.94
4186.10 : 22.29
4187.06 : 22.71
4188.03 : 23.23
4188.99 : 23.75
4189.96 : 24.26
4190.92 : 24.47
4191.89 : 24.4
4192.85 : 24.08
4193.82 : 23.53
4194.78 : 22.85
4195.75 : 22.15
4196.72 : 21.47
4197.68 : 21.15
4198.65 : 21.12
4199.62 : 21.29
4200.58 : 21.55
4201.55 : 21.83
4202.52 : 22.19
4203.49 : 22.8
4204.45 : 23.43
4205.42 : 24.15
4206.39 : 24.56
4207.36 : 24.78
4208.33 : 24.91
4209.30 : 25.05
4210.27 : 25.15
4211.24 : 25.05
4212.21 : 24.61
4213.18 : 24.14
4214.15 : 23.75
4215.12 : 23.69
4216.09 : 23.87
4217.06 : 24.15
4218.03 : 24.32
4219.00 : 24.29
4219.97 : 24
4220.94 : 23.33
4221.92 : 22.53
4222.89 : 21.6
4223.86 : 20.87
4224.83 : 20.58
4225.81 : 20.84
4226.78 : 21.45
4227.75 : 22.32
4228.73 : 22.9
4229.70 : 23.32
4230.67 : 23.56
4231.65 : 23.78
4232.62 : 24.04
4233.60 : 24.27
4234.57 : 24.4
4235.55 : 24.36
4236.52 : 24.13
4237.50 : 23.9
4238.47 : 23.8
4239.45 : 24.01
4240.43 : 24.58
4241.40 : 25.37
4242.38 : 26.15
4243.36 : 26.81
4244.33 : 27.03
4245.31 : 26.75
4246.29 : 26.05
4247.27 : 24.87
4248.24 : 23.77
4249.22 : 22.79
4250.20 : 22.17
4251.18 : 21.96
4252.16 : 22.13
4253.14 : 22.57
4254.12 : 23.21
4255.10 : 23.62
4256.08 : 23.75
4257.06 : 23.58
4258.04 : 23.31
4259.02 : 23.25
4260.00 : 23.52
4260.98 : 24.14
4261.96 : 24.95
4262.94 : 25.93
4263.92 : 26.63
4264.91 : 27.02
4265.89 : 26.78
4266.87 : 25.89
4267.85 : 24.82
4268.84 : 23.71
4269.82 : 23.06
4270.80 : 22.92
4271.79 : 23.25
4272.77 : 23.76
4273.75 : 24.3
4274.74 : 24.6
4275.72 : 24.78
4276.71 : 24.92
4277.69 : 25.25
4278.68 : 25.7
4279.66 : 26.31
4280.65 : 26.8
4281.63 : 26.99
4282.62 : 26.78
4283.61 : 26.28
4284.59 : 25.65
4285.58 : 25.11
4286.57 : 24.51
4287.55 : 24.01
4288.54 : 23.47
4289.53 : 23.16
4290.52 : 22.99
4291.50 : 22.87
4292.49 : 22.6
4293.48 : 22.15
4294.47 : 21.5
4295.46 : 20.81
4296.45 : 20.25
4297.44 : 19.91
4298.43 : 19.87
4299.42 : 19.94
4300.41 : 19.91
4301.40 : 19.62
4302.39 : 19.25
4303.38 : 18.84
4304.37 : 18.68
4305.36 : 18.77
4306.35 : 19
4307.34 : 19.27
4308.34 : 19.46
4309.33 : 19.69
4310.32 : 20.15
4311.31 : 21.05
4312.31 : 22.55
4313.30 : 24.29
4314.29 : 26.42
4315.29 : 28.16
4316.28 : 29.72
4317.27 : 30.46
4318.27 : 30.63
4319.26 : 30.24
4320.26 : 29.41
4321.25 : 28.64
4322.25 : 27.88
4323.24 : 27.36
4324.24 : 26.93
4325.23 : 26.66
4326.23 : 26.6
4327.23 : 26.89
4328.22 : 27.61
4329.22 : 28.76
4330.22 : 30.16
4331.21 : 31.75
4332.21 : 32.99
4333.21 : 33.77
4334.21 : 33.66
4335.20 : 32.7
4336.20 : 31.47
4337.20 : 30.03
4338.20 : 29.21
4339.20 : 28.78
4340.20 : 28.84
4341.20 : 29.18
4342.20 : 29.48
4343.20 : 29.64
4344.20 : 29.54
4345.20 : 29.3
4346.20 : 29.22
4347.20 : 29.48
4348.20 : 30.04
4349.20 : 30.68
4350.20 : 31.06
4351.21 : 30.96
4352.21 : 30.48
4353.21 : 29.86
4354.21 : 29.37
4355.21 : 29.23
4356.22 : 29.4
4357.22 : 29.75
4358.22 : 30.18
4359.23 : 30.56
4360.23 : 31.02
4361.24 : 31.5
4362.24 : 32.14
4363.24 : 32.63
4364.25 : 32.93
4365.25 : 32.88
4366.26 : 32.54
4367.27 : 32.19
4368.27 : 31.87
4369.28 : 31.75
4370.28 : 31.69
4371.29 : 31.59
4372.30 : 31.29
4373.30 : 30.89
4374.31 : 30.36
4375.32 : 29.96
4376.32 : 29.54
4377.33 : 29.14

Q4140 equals 0.10 mag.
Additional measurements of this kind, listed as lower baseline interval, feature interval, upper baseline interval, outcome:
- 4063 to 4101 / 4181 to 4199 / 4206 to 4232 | 0.05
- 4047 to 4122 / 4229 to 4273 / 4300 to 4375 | 0.11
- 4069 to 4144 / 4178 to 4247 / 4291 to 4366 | 0.10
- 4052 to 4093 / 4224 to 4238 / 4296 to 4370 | 0.14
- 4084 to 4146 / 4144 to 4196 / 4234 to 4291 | 0.07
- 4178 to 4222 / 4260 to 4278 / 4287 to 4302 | -0.13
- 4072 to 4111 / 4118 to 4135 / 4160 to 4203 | 0.07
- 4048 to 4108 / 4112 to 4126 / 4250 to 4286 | 0.05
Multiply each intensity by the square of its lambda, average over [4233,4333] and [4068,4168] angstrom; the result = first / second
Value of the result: 1.1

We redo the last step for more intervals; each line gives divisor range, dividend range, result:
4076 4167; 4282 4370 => 1.23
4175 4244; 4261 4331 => 1.09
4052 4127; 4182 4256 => 1.02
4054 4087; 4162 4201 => 1.07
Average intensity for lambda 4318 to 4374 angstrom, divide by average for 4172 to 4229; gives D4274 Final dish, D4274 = 1.3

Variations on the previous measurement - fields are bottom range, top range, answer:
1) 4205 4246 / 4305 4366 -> 1.19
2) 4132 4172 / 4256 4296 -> 1.06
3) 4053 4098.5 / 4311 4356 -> 1.19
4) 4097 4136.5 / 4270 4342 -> 1.06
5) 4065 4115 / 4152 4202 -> 0.94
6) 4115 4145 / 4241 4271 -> 1.07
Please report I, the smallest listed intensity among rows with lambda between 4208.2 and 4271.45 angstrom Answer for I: 20.58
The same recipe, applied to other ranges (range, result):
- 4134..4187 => 20.64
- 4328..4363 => 27.61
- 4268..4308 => 18.68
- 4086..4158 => 20.71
